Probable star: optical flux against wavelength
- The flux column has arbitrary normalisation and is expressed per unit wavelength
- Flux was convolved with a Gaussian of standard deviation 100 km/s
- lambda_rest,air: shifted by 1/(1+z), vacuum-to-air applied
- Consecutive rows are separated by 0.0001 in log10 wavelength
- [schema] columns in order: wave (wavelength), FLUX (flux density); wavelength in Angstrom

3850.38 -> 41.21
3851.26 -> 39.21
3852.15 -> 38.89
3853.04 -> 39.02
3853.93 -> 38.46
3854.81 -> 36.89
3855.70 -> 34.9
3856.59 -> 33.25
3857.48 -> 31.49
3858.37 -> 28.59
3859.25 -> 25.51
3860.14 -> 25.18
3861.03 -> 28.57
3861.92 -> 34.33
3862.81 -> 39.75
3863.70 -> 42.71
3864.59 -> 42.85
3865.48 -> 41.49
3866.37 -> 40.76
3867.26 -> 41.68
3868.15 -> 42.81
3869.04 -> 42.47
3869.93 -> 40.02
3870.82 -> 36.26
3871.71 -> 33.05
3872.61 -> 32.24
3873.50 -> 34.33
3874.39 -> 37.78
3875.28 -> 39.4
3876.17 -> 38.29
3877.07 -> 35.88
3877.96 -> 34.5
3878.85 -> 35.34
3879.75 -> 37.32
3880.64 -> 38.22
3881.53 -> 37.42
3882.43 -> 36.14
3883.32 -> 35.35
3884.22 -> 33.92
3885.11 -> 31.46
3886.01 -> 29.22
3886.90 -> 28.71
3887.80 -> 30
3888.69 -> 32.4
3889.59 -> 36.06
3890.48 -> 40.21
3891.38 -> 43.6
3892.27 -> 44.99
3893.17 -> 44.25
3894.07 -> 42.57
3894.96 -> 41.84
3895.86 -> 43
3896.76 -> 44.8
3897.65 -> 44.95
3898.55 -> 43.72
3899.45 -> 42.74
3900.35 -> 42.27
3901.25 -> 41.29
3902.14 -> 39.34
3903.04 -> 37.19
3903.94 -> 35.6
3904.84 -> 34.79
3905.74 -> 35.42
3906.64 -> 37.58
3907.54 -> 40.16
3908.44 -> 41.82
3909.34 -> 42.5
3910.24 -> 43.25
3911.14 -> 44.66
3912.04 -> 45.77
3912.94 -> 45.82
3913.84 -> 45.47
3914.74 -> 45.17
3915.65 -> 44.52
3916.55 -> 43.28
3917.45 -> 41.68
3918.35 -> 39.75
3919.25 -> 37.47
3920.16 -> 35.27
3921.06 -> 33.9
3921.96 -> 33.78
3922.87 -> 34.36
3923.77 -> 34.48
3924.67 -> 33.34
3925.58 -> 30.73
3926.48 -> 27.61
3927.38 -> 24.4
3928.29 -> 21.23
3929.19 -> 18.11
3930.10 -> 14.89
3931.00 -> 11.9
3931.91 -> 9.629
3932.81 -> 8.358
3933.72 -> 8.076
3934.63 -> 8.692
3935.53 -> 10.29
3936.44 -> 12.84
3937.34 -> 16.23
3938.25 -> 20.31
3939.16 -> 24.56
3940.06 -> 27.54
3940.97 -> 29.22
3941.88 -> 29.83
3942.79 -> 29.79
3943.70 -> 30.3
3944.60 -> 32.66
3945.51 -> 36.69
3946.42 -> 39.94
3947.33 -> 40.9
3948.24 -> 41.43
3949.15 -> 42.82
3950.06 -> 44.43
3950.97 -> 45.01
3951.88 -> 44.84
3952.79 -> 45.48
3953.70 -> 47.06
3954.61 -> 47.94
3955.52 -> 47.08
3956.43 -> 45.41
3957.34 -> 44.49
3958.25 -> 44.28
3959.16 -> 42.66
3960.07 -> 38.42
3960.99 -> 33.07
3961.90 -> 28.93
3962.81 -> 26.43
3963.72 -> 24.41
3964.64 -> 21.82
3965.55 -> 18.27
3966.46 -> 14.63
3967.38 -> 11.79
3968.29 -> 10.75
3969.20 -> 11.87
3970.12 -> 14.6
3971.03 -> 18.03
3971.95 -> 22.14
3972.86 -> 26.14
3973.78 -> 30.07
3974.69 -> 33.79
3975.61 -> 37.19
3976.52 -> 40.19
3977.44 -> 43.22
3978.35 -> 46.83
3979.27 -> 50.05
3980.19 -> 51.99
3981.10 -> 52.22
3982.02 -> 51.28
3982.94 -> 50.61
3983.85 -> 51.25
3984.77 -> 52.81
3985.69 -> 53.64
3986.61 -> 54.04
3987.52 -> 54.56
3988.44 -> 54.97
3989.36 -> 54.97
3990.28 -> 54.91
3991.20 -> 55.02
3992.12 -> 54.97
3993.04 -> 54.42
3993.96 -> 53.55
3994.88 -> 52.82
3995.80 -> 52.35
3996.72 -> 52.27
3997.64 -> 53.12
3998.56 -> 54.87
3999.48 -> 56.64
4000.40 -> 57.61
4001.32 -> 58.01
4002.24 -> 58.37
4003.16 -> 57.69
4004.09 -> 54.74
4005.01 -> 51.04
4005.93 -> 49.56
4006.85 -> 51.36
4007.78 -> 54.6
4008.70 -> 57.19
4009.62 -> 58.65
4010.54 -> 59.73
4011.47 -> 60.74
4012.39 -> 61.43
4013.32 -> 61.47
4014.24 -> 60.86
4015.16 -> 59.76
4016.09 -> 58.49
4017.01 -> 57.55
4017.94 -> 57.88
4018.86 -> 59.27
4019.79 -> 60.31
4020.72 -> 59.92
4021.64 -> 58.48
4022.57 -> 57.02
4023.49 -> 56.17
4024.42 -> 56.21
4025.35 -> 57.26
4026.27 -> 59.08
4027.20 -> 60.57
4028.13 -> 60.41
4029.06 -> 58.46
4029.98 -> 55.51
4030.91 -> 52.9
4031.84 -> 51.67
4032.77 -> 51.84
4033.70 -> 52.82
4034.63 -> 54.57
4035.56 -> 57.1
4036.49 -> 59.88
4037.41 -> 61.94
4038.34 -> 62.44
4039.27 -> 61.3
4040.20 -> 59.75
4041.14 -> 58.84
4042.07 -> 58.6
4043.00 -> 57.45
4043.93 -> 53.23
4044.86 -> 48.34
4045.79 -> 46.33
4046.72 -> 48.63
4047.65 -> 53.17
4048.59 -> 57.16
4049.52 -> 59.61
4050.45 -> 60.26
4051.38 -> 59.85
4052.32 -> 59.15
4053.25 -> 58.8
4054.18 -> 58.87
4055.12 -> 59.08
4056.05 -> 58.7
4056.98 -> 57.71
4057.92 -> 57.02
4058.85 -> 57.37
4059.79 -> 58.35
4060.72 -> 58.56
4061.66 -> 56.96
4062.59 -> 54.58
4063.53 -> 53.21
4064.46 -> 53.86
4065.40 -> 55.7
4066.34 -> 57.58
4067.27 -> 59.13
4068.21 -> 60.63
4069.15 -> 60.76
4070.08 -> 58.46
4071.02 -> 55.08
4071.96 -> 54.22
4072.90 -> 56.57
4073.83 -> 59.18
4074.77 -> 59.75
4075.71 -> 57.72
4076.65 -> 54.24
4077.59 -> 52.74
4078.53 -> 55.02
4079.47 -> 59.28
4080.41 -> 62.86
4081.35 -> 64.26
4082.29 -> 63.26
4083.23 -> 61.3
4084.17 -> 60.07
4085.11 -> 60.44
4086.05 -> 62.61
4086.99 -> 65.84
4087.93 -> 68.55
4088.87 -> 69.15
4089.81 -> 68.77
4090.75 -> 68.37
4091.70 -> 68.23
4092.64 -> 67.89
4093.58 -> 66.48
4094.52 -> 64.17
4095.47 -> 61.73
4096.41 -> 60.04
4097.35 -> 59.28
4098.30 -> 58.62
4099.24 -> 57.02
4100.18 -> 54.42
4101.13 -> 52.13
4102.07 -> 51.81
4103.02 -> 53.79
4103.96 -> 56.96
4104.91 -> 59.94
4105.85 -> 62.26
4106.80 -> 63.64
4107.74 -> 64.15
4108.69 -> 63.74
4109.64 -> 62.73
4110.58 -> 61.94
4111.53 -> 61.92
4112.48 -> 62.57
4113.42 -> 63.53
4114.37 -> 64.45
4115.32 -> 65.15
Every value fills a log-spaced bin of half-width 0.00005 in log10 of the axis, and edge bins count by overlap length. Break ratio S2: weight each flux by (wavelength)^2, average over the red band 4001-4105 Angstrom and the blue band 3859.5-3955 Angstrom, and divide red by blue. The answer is 1.78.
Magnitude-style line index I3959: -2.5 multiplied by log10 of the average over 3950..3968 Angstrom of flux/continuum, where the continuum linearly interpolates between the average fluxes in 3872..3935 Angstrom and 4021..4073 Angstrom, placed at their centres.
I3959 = 0.220 mag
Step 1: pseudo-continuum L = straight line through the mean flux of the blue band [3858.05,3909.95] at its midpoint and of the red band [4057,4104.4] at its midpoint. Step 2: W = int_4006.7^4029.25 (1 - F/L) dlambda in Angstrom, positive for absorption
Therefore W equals -2.6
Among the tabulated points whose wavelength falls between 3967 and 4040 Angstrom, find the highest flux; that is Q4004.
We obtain 62.44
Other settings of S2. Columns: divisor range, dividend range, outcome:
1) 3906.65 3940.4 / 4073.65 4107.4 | 2.22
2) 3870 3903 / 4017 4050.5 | 1.61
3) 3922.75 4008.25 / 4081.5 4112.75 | 1.75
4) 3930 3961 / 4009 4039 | 1.91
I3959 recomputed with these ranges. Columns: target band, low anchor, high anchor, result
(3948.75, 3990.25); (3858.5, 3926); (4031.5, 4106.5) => 0.22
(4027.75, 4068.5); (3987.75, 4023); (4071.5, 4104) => 0.03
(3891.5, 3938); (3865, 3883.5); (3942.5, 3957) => 0.17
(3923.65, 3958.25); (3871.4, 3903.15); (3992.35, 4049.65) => 0.46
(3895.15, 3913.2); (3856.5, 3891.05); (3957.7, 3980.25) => -0.22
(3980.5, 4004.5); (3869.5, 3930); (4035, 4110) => -0.11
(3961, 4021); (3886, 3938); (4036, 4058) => 0.04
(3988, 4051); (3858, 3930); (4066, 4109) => -0.08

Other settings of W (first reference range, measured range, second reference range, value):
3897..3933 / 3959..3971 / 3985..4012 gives 6.31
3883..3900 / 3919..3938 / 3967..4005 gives 8.86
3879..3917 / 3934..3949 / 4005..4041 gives 6.21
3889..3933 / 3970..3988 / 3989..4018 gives 3.15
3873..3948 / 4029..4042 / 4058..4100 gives -0.90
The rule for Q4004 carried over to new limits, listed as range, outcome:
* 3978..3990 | 54.97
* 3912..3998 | 55.02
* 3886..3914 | 45.82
